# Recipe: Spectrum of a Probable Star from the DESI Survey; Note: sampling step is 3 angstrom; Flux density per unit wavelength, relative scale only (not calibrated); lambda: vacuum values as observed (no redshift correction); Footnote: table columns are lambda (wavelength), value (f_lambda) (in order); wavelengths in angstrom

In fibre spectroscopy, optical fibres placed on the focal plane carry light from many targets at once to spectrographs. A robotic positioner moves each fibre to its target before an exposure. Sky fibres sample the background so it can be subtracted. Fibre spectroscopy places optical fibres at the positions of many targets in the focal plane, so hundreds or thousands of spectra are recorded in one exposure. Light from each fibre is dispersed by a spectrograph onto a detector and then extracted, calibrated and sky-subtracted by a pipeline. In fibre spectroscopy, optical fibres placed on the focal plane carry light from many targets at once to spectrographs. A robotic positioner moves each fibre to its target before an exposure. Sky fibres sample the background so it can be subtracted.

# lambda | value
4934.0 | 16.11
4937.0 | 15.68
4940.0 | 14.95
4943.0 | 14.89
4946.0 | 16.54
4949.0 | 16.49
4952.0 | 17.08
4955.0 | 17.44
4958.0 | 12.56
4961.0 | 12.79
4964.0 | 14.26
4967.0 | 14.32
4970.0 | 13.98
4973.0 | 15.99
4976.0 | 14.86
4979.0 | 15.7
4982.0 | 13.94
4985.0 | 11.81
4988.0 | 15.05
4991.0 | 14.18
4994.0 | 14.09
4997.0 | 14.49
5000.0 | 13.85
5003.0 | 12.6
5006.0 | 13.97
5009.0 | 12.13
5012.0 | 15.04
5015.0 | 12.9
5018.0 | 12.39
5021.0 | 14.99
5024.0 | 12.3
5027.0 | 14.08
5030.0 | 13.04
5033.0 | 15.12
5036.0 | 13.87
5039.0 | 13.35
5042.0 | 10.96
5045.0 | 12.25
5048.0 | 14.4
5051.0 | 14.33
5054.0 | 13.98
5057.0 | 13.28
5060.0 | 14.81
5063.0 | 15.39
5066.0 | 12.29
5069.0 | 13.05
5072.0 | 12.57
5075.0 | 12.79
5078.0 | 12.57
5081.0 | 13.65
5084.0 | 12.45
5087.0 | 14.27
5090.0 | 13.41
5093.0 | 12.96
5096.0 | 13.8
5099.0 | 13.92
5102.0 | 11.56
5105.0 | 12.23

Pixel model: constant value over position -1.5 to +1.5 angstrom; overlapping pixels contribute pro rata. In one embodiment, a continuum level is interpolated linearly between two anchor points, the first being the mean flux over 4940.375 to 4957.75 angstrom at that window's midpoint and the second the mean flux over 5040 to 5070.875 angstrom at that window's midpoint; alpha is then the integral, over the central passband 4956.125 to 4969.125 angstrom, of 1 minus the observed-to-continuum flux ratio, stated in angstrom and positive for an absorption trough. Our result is 1.77 angstrom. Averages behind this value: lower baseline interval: 16.1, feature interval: 13.6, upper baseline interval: 13.5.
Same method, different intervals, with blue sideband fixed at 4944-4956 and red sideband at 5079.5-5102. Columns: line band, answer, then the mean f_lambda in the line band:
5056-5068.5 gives 0.14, 13.9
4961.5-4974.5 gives 1.47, 14.5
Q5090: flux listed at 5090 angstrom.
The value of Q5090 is 13.41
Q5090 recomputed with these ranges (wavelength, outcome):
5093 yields 12.96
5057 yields 13.28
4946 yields 16.54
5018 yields 12.39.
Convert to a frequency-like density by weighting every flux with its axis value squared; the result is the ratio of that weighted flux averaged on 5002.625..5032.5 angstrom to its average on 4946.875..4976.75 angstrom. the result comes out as 0.9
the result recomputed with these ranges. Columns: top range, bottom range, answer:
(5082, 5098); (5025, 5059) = 1.01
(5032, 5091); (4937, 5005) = 0.95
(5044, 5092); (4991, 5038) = 1.01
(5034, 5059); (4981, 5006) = 0.99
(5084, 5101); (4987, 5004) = 1.00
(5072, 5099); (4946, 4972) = 0.93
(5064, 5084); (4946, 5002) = 0.91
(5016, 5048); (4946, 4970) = 0.91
